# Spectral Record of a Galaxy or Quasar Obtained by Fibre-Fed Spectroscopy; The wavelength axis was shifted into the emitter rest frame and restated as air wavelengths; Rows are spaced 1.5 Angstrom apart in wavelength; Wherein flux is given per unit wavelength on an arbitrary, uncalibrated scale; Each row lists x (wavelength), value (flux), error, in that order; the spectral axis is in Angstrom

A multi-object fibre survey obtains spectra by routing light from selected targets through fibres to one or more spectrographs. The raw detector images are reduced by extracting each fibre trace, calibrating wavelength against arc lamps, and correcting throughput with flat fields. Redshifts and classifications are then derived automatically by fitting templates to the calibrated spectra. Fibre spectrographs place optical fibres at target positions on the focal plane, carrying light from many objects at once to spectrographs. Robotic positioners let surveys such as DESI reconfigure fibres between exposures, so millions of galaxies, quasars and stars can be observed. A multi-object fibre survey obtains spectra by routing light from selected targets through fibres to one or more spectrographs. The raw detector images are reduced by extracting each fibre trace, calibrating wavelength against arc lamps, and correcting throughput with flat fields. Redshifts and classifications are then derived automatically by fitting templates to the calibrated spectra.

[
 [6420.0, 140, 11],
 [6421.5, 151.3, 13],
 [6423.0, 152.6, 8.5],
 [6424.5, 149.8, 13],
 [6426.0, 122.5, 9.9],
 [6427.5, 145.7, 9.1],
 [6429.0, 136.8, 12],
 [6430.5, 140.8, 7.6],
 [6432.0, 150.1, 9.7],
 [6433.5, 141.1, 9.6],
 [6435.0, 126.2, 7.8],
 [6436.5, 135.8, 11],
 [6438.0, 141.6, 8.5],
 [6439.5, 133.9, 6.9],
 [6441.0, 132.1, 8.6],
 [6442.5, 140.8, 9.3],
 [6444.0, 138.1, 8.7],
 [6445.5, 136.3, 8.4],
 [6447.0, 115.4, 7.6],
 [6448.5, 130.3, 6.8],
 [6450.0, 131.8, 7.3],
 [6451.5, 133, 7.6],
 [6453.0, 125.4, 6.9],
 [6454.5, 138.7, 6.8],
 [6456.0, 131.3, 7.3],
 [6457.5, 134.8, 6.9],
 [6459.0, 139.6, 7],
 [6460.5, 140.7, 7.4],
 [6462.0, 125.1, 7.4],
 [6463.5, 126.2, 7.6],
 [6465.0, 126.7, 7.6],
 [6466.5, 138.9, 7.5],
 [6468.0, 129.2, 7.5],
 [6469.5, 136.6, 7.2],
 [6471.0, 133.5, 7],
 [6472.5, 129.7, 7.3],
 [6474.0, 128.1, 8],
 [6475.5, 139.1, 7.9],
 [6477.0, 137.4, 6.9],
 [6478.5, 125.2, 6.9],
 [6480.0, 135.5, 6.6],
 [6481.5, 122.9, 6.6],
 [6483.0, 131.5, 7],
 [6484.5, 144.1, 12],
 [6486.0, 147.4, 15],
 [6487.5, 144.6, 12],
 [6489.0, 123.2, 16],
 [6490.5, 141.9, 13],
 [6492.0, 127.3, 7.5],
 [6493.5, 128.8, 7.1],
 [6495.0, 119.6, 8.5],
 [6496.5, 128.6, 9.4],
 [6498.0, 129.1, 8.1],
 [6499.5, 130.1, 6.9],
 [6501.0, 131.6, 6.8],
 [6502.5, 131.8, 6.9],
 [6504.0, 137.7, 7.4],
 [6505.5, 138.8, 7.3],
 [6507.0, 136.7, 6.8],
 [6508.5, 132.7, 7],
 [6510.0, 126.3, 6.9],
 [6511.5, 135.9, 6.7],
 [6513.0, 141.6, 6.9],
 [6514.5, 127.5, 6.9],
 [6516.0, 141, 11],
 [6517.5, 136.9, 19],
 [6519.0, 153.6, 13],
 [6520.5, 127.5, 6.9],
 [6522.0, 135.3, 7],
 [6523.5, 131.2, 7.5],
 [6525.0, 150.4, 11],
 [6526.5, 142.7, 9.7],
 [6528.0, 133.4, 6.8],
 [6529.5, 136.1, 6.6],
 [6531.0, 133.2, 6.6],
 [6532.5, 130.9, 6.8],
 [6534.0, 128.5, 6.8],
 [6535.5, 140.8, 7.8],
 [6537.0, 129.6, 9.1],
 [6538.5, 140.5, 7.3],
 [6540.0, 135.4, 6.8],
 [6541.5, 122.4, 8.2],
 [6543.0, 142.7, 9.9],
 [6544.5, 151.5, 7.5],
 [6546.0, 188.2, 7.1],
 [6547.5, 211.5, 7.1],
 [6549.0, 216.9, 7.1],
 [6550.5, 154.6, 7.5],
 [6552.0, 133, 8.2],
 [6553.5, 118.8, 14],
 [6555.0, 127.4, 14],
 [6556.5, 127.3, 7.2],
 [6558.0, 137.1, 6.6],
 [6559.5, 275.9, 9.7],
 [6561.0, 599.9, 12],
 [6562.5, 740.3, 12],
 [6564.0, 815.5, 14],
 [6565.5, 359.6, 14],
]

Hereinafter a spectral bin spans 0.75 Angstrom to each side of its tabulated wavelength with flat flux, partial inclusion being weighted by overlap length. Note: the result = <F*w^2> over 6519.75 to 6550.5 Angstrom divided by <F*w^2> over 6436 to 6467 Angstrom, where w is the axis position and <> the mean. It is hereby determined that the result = 1.1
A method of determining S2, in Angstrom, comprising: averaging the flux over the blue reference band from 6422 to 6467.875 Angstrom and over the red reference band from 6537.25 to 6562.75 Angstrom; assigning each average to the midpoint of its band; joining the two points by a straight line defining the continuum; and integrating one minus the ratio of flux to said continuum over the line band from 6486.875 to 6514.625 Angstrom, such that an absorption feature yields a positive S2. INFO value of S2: 6.6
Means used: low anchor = 135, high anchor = 207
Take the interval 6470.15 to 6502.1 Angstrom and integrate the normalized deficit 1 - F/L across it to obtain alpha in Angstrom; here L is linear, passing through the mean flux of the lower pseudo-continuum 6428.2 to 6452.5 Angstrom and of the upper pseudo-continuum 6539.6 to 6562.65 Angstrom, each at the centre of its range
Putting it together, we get 6.6 Angstrom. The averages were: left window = 135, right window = 212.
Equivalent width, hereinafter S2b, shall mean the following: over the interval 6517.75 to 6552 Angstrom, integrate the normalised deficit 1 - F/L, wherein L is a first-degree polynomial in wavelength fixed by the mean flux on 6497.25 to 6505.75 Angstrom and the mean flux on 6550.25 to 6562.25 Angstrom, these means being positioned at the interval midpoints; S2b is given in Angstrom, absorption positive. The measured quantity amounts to 8.4 Angstrom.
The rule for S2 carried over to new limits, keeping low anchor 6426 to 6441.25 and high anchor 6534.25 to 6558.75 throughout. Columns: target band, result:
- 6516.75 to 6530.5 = 0.7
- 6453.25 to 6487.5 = 1.8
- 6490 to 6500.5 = 1.1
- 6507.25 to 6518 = 0.8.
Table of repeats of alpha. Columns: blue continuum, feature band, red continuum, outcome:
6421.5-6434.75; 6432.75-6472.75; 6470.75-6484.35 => 1.17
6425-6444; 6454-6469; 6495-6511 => 0.24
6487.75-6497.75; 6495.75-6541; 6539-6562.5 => 7.42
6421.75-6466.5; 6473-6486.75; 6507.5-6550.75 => 0.45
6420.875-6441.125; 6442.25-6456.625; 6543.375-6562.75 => 2.04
